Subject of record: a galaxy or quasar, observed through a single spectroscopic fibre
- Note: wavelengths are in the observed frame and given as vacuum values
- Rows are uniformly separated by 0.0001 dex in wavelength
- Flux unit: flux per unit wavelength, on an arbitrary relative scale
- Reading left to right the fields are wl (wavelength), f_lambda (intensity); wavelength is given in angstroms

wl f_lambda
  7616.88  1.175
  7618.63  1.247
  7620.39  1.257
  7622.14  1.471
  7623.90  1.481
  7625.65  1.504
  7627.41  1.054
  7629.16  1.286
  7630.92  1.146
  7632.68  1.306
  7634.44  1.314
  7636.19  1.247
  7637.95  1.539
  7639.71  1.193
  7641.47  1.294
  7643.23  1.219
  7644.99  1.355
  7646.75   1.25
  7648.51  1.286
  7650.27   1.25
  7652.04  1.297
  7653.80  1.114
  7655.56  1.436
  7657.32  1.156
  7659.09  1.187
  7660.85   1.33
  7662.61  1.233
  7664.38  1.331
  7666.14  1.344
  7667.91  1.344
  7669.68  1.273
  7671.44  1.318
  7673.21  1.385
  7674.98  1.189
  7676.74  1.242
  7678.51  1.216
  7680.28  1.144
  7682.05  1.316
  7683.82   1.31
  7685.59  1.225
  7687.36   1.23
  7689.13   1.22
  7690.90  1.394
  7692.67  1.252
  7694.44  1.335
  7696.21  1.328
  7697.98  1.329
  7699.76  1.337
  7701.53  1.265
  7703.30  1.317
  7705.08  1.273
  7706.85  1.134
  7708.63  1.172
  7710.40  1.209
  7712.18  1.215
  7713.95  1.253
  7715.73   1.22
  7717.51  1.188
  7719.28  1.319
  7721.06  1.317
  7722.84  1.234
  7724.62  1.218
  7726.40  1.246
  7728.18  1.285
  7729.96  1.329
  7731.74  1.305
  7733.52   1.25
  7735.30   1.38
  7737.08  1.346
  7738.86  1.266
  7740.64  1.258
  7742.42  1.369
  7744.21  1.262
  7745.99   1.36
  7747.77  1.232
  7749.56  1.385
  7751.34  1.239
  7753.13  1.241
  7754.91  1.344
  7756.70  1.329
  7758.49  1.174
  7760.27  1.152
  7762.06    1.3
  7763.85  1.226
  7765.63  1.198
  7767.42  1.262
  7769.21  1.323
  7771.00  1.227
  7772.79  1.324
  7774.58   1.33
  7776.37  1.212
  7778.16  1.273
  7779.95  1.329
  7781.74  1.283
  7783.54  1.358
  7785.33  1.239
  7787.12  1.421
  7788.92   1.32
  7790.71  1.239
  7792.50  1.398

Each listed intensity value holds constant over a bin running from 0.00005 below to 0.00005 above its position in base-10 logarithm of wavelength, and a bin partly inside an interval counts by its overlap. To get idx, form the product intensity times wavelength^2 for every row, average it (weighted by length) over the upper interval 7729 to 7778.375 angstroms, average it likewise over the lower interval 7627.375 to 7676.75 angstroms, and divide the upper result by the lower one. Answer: 1.03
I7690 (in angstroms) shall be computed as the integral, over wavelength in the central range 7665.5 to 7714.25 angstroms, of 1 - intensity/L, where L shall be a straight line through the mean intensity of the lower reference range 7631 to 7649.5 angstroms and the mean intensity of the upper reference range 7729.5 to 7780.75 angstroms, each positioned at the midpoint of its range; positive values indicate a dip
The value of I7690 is 0.72 angstroms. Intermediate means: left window 1.29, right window 1.28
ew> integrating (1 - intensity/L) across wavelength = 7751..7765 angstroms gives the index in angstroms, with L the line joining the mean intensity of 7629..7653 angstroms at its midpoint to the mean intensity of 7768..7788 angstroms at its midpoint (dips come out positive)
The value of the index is 0.5 angstroms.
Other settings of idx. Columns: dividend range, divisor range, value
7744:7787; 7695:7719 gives 1.04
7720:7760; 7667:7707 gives 1.02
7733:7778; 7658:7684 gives 1.03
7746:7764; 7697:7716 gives 1.03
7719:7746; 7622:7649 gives 1.02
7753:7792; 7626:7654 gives 1.05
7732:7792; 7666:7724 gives 1.03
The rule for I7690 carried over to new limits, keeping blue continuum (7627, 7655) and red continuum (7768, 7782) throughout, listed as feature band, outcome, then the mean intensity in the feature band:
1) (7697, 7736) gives 0.4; 1.26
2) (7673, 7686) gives 0.2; 1.25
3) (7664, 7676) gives -0.4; 1.31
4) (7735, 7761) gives -0.1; 1.29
